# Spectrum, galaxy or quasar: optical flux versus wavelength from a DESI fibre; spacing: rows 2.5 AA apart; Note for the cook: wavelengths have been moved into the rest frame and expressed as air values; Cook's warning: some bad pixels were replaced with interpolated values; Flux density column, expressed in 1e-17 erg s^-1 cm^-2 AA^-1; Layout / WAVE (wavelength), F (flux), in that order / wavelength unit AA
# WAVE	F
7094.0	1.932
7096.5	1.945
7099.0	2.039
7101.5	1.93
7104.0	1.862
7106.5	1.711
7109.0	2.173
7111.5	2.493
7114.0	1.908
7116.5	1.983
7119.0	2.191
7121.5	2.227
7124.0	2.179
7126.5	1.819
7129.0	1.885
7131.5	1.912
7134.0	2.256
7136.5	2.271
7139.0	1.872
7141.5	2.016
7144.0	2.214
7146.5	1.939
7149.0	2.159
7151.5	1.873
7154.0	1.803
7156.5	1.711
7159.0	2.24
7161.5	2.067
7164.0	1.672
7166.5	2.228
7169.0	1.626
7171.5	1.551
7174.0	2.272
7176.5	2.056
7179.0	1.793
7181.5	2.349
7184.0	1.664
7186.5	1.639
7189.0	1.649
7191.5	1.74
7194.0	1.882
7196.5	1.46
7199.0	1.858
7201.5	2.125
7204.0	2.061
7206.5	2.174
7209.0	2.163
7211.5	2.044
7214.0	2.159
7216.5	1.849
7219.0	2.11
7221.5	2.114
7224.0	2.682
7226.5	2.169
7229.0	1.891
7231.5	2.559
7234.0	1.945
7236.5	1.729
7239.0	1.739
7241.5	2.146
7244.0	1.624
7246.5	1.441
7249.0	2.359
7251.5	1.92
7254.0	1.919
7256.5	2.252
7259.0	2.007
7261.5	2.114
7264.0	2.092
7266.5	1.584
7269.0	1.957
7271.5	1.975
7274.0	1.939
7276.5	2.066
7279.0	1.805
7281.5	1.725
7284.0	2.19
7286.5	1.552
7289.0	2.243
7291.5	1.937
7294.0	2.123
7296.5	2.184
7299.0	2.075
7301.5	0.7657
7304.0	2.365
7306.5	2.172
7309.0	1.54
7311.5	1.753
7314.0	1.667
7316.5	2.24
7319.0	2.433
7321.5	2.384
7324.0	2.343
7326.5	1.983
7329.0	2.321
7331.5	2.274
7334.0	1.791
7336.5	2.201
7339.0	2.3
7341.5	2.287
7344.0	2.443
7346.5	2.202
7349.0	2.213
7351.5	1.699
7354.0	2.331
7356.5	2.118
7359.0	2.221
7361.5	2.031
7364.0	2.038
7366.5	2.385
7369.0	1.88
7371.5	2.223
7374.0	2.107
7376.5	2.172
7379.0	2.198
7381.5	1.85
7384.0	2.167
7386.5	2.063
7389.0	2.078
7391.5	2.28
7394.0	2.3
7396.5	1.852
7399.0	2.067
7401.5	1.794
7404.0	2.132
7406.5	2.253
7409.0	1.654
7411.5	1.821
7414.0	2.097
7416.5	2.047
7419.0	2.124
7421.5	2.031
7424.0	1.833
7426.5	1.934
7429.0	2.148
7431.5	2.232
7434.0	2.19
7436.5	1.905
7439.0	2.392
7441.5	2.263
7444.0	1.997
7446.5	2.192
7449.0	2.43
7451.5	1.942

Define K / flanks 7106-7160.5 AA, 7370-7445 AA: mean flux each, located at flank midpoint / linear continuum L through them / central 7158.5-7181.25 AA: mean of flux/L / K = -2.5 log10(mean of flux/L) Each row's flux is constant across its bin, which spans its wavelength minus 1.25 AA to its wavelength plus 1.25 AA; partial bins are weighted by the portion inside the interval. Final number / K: 0.05 mag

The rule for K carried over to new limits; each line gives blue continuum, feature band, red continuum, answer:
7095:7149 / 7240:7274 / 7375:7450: 0.059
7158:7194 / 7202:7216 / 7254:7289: -0.104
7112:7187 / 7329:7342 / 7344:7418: -0.058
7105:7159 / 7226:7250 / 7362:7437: 0.052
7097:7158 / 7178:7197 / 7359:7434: 0.139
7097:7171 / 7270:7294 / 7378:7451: 0.052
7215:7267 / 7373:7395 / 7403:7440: -0.047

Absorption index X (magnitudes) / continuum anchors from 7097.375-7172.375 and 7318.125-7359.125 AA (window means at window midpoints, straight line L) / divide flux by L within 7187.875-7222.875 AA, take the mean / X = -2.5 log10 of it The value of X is 0.059 mag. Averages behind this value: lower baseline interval 2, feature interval 1.96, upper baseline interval 2.21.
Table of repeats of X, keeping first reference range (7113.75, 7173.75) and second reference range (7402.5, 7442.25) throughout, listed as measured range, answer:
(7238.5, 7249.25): 0.108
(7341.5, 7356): -0.073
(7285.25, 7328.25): 0.023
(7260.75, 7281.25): 0.053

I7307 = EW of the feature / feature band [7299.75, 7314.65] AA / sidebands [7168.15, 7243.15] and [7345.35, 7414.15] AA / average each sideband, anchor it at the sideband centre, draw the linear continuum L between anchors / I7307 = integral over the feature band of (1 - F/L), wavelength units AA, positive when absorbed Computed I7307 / 2.3 AA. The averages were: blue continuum 1.97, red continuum 2.08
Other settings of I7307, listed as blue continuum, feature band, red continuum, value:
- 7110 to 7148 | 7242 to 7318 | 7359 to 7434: 5.4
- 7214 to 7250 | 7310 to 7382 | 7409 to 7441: -3.5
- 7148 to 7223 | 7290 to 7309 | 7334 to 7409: 1.2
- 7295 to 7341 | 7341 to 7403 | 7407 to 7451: -1.7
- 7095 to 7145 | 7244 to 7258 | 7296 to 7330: 0.5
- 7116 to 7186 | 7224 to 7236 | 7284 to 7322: -1.2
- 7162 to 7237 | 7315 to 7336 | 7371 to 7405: -1.7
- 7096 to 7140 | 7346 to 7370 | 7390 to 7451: -0.5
